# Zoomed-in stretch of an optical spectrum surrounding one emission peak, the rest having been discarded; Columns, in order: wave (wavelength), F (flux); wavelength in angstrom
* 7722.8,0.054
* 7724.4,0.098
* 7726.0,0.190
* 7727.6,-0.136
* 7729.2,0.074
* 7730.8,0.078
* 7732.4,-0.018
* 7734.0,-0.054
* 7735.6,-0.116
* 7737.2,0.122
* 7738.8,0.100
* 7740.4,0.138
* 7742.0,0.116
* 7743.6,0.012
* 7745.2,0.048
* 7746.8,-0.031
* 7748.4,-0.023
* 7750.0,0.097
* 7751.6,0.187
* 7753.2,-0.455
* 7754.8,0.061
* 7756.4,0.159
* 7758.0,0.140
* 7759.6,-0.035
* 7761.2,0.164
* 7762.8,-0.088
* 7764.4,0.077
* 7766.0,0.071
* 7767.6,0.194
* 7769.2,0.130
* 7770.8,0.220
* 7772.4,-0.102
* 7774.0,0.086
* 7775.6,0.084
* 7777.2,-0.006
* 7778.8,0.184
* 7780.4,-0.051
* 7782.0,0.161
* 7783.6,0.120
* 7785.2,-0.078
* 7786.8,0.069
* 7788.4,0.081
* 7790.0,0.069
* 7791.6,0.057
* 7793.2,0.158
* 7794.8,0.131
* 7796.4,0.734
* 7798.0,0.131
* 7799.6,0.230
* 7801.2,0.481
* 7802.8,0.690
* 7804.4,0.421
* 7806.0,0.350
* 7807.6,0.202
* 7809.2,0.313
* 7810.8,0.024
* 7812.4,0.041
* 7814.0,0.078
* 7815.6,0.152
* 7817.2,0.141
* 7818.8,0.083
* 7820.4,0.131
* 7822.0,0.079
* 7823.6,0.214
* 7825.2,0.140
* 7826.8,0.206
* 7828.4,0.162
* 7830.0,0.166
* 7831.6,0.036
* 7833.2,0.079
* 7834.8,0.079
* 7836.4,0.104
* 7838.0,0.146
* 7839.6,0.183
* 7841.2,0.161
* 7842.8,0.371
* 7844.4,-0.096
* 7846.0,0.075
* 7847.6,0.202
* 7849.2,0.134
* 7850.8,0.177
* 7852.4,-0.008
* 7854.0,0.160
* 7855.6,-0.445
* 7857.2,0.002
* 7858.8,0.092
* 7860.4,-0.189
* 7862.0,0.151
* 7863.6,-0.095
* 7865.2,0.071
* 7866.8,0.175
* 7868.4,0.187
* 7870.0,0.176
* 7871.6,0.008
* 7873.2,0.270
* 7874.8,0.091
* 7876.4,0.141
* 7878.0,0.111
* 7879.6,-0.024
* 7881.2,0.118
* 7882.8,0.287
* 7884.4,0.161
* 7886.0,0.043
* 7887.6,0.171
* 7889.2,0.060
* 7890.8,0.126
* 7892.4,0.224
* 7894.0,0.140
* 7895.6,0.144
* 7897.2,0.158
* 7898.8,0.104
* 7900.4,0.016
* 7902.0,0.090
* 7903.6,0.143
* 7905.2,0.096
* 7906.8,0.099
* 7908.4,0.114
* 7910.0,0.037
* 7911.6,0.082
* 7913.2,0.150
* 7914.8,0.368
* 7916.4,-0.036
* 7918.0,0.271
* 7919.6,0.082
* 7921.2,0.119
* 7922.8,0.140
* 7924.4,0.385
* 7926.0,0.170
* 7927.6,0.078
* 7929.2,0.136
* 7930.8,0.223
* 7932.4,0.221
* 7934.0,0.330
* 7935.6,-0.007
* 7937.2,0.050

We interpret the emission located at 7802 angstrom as H-gamma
